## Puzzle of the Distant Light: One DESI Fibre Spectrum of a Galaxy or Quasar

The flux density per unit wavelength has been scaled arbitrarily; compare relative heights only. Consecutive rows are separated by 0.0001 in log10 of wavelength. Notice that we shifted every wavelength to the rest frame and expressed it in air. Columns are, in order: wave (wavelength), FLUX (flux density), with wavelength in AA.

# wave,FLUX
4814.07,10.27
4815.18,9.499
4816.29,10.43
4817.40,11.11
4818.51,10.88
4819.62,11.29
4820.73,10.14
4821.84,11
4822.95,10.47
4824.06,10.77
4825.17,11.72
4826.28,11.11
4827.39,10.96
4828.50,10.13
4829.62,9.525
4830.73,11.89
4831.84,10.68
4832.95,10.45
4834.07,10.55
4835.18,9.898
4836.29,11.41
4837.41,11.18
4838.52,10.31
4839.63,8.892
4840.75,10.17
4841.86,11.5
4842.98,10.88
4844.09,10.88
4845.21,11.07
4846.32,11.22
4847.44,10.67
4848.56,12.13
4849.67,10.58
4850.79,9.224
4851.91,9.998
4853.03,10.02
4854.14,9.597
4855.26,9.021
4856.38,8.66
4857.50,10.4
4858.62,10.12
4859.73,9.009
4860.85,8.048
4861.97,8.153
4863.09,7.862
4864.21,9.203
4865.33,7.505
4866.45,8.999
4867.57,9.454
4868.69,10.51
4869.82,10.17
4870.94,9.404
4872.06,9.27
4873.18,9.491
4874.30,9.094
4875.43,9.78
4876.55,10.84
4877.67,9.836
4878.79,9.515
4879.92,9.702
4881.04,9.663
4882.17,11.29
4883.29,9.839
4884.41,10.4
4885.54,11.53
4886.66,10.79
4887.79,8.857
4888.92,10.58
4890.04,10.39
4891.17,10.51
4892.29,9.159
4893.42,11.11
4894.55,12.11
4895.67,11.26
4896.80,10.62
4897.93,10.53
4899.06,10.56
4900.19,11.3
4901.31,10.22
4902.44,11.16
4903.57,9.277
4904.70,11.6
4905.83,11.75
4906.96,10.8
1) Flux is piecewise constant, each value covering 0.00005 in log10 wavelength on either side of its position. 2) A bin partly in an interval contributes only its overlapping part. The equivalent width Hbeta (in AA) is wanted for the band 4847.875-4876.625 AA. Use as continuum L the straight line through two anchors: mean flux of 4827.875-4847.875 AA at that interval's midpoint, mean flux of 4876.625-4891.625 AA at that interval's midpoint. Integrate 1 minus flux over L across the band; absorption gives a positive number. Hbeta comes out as 2.7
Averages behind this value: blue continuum 10.6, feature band 9.46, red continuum 10.2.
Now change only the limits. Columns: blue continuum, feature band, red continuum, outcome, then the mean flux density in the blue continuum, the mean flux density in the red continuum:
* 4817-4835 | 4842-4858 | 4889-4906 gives 0.6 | 10.8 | 10.7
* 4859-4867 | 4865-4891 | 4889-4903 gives -1.1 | 8.44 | 10.7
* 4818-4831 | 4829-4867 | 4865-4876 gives 0.4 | 10.8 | 9.4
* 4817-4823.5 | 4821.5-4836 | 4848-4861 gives -0.2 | 10.8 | 9.79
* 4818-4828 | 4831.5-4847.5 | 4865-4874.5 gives -0.4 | 10.9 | 9.38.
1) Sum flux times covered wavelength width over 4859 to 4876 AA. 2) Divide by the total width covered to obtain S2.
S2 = 9.08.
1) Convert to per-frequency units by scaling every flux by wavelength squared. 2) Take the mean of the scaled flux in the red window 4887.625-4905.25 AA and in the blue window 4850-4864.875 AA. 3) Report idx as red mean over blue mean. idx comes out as 1.2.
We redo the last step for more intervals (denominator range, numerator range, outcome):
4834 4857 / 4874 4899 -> 1.02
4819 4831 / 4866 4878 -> 0.92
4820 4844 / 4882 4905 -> 1.02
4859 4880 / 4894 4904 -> 1.18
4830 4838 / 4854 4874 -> 0.85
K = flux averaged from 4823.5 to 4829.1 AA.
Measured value 10.9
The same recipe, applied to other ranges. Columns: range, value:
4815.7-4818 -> 10.7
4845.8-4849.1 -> 11.3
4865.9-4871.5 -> 9.7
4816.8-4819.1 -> 11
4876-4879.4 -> 10.1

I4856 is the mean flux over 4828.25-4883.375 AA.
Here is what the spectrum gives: 9.95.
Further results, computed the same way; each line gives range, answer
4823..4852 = 10.7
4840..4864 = 9.94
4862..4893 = 9.74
